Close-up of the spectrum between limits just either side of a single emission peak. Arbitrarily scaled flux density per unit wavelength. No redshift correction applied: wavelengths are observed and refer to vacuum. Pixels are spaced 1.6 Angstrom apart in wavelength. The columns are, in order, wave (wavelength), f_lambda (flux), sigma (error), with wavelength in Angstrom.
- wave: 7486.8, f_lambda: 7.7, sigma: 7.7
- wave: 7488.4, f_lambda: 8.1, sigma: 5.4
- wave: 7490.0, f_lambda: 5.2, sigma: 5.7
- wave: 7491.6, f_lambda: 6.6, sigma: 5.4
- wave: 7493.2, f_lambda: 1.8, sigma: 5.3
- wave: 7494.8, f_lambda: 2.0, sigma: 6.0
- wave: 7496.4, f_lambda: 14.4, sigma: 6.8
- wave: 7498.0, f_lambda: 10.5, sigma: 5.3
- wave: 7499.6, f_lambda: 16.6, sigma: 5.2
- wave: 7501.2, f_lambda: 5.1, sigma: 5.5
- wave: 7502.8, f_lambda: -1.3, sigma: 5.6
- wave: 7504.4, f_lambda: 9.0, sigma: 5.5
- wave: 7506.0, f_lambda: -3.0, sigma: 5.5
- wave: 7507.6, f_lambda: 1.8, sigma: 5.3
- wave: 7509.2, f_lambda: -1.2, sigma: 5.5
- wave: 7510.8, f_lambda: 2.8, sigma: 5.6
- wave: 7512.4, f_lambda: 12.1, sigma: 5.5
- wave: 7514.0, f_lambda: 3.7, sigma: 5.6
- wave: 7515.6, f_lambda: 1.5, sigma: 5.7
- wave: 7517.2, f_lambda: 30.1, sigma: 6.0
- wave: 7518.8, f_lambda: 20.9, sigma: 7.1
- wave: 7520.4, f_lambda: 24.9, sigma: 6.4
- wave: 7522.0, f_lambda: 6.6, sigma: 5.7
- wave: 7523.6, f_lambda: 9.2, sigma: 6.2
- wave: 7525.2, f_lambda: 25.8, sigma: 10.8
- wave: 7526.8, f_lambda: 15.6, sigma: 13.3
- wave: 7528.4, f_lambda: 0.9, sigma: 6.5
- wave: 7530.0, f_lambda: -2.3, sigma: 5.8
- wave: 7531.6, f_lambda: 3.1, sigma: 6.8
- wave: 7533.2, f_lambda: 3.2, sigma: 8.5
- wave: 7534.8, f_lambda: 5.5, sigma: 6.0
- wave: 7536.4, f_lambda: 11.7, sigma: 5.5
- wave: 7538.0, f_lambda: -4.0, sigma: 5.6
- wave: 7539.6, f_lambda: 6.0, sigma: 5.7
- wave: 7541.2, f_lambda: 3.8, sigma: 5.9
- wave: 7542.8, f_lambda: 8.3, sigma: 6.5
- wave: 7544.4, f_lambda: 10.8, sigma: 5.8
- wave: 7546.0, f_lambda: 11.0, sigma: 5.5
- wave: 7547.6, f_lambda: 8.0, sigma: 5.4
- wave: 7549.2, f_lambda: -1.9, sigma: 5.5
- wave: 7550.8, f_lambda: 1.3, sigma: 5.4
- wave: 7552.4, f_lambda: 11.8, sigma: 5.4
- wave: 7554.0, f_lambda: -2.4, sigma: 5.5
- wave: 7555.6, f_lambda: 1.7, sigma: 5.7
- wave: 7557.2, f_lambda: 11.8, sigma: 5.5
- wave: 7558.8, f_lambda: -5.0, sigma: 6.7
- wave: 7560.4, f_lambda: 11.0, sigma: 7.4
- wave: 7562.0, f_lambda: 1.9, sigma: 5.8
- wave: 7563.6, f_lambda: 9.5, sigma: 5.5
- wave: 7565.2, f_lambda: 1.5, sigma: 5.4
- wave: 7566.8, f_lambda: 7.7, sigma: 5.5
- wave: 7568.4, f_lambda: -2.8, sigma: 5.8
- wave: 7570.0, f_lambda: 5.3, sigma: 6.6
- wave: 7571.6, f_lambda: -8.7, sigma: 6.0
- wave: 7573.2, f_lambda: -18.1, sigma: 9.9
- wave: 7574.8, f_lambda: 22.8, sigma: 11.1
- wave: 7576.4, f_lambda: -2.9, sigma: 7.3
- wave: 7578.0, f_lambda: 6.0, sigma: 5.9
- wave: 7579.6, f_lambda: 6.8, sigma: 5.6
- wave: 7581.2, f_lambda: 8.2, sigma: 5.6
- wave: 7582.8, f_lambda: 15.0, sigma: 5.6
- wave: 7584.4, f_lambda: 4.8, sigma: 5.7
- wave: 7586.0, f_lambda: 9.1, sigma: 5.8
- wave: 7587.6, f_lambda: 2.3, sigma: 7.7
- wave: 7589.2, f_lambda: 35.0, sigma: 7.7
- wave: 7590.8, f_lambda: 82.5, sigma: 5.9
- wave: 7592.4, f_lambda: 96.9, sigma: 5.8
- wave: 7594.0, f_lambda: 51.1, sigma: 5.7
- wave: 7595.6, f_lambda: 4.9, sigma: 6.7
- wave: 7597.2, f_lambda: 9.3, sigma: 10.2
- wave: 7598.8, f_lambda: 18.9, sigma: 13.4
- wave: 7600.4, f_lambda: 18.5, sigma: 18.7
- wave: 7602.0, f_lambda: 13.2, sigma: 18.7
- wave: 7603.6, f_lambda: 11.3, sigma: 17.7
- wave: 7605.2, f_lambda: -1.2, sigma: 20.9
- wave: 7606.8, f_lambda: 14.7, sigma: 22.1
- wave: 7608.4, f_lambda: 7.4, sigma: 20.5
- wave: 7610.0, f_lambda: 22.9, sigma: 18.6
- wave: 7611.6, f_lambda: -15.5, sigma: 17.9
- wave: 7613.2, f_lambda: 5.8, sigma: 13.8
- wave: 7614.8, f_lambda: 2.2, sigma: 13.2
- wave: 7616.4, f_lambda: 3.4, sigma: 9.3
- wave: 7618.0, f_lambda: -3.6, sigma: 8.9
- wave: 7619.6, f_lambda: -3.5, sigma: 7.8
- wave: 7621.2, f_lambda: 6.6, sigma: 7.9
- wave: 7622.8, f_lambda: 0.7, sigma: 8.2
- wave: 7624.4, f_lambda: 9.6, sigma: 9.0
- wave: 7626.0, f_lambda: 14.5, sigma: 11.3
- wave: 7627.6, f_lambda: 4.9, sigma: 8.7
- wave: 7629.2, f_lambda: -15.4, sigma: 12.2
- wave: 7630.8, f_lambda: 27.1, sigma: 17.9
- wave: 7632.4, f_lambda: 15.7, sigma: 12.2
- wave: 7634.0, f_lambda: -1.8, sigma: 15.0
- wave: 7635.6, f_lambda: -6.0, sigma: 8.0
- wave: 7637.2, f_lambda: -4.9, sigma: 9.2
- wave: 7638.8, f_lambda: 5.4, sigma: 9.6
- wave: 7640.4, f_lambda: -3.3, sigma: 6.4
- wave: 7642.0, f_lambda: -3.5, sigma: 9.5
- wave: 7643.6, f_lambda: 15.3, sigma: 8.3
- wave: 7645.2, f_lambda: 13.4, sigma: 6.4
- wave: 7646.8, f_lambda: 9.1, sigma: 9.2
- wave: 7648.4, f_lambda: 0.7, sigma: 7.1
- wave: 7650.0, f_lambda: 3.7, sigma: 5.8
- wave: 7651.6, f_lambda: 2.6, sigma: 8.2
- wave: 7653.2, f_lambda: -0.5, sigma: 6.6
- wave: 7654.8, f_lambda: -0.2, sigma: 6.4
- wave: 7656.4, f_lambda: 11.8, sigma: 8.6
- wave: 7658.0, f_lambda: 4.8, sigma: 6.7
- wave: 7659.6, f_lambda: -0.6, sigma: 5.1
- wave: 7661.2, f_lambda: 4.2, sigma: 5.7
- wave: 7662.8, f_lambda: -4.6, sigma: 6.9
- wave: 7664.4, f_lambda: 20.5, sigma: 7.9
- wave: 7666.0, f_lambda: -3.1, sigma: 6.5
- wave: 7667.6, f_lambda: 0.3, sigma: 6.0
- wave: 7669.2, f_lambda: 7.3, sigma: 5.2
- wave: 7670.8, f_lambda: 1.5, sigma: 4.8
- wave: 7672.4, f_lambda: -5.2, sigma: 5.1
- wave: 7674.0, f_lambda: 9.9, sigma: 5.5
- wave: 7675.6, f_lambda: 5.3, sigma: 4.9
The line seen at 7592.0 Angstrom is [O III] 5007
